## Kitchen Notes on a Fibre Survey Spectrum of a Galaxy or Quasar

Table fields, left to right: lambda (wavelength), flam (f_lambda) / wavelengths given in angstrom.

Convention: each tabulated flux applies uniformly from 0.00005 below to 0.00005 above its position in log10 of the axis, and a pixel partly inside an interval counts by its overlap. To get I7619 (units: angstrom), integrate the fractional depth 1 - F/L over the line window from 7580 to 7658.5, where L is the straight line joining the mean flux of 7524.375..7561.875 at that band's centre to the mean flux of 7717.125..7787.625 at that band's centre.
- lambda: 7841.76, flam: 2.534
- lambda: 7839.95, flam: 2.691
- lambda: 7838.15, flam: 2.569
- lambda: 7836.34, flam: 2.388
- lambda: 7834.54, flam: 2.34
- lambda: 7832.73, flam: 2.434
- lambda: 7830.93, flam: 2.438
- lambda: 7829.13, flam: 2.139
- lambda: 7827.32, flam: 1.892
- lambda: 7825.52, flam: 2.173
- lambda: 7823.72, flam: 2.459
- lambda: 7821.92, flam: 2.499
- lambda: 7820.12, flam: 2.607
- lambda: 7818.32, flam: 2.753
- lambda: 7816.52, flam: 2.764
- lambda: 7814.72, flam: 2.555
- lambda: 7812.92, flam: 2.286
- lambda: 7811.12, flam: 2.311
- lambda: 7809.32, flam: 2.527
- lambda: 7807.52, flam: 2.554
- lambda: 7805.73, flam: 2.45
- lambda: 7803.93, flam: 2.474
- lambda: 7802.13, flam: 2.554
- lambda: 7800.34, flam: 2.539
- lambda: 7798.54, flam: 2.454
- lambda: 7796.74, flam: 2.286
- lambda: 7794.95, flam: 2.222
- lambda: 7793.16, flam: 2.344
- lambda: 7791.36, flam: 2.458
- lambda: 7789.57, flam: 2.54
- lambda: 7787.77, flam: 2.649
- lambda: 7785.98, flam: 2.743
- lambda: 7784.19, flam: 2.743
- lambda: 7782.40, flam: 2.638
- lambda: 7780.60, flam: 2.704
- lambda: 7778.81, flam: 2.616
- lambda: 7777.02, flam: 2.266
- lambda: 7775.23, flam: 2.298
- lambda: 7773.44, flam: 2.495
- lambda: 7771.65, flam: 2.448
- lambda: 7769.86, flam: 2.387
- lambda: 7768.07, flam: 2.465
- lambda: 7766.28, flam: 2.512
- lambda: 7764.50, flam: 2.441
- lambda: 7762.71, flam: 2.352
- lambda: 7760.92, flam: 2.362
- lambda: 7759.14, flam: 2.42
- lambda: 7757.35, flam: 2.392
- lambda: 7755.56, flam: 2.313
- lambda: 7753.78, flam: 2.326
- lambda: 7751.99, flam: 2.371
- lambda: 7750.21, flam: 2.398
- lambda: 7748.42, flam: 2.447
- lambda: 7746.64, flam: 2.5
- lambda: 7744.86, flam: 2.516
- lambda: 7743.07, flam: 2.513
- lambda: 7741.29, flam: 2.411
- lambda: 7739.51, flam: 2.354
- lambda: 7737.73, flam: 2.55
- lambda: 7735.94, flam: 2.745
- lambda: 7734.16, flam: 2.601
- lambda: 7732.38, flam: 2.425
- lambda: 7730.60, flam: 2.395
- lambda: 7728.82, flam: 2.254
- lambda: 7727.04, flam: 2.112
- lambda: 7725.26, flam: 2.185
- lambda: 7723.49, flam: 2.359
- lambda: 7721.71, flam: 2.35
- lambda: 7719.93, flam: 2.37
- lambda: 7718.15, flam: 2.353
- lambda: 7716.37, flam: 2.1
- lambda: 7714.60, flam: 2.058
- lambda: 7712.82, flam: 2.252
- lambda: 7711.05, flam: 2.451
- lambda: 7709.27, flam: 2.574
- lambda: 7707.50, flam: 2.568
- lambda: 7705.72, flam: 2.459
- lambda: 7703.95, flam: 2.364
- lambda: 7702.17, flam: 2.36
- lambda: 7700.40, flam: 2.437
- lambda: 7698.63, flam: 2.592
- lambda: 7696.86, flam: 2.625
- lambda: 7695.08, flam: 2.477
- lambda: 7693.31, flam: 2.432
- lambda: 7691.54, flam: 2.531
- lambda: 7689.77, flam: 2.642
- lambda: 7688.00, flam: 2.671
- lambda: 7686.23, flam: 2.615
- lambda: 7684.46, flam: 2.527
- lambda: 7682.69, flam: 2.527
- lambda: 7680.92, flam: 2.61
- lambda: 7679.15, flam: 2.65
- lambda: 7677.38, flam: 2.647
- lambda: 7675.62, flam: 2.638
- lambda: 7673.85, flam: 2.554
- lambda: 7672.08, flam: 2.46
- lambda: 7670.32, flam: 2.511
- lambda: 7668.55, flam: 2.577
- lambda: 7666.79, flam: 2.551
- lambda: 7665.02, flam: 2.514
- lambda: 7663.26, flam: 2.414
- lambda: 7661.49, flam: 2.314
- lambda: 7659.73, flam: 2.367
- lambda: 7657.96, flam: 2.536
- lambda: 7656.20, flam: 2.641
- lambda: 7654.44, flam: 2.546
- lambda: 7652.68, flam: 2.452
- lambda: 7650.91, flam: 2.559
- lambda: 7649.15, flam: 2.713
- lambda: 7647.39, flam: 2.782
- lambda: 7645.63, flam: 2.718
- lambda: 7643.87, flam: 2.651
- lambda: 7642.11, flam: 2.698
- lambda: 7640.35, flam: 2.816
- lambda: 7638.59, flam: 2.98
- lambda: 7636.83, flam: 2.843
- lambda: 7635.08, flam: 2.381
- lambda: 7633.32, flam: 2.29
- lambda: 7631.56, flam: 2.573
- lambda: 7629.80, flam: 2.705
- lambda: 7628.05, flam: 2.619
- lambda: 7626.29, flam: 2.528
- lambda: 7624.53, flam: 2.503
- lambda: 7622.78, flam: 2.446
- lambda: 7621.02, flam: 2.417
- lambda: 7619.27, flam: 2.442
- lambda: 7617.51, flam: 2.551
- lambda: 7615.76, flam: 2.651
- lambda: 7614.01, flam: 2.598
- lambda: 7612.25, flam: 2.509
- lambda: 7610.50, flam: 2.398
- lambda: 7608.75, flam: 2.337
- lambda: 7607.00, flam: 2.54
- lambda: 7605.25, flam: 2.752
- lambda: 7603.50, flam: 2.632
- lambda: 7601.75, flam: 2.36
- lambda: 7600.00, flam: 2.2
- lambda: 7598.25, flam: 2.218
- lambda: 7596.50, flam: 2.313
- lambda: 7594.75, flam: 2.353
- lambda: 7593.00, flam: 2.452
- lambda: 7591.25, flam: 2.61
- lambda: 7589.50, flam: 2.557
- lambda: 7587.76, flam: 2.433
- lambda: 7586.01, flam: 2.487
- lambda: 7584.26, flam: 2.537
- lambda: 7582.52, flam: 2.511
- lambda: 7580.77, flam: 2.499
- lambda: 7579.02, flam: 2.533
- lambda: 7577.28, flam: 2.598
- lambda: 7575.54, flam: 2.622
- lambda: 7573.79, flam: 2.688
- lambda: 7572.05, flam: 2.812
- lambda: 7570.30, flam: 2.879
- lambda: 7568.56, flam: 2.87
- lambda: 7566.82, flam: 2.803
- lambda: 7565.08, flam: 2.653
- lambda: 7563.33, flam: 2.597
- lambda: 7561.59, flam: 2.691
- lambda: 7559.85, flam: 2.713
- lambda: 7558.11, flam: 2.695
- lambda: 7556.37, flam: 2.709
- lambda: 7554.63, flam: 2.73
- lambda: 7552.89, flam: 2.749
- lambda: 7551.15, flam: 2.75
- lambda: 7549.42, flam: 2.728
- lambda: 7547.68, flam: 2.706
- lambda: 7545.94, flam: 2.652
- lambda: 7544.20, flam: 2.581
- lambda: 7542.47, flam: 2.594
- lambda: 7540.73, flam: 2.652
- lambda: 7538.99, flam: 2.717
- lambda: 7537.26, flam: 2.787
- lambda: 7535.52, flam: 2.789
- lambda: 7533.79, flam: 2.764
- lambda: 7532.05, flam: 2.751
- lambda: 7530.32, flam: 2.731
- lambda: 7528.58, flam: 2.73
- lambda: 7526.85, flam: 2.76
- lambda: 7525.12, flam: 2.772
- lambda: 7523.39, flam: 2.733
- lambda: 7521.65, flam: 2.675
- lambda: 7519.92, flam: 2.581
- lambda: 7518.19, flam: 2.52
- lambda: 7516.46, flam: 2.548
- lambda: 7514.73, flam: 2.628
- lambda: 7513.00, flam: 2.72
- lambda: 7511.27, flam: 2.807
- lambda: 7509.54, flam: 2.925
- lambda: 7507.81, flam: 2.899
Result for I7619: 2.2 angstrom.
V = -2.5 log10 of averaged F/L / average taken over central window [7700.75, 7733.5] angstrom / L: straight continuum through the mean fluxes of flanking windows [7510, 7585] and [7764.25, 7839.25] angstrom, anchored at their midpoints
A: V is 0.09 mag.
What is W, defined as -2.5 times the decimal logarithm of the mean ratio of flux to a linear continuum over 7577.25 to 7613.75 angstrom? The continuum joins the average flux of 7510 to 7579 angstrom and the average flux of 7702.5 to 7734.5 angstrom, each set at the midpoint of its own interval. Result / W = 0.06 mag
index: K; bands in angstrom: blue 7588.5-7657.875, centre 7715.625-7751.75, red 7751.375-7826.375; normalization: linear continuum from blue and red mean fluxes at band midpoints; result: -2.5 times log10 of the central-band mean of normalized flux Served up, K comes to 0.044 mag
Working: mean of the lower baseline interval 2.55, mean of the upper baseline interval 2.47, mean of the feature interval 2.4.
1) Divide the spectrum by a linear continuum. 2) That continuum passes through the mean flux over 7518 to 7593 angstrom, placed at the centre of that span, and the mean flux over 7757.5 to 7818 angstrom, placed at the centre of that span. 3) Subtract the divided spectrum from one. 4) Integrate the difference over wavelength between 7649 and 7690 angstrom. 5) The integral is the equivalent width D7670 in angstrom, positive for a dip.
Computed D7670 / 0.5 angstrom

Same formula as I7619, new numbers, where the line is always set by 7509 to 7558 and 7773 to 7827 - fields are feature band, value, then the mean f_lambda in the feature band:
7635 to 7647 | -0.61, 2.75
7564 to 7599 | 1.24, 2.57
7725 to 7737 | 0.69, 2.4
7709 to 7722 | 1.32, 2.3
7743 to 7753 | 0.33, 2.45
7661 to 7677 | 0.52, 2.51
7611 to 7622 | 0.48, 2.52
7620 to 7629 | 0.44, 2.5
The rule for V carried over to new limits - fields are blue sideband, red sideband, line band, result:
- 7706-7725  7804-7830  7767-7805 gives -0.040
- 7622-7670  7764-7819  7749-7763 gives 0.067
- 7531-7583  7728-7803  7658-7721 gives 0.030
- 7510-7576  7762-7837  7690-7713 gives 0.031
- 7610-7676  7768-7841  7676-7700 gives -0.018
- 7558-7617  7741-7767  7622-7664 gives -0.032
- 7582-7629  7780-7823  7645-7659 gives -0.052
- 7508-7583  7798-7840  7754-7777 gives 0.043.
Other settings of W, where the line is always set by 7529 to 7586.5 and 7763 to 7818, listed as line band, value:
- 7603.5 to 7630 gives 0.04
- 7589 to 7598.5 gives 0.10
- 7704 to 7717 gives 0.09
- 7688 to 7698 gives 0.01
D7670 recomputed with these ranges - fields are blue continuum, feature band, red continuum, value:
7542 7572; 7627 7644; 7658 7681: -0.5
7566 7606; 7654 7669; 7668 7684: 0.5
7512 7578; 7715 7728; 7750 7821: 1.5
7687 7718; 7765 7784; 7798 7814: -0.3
